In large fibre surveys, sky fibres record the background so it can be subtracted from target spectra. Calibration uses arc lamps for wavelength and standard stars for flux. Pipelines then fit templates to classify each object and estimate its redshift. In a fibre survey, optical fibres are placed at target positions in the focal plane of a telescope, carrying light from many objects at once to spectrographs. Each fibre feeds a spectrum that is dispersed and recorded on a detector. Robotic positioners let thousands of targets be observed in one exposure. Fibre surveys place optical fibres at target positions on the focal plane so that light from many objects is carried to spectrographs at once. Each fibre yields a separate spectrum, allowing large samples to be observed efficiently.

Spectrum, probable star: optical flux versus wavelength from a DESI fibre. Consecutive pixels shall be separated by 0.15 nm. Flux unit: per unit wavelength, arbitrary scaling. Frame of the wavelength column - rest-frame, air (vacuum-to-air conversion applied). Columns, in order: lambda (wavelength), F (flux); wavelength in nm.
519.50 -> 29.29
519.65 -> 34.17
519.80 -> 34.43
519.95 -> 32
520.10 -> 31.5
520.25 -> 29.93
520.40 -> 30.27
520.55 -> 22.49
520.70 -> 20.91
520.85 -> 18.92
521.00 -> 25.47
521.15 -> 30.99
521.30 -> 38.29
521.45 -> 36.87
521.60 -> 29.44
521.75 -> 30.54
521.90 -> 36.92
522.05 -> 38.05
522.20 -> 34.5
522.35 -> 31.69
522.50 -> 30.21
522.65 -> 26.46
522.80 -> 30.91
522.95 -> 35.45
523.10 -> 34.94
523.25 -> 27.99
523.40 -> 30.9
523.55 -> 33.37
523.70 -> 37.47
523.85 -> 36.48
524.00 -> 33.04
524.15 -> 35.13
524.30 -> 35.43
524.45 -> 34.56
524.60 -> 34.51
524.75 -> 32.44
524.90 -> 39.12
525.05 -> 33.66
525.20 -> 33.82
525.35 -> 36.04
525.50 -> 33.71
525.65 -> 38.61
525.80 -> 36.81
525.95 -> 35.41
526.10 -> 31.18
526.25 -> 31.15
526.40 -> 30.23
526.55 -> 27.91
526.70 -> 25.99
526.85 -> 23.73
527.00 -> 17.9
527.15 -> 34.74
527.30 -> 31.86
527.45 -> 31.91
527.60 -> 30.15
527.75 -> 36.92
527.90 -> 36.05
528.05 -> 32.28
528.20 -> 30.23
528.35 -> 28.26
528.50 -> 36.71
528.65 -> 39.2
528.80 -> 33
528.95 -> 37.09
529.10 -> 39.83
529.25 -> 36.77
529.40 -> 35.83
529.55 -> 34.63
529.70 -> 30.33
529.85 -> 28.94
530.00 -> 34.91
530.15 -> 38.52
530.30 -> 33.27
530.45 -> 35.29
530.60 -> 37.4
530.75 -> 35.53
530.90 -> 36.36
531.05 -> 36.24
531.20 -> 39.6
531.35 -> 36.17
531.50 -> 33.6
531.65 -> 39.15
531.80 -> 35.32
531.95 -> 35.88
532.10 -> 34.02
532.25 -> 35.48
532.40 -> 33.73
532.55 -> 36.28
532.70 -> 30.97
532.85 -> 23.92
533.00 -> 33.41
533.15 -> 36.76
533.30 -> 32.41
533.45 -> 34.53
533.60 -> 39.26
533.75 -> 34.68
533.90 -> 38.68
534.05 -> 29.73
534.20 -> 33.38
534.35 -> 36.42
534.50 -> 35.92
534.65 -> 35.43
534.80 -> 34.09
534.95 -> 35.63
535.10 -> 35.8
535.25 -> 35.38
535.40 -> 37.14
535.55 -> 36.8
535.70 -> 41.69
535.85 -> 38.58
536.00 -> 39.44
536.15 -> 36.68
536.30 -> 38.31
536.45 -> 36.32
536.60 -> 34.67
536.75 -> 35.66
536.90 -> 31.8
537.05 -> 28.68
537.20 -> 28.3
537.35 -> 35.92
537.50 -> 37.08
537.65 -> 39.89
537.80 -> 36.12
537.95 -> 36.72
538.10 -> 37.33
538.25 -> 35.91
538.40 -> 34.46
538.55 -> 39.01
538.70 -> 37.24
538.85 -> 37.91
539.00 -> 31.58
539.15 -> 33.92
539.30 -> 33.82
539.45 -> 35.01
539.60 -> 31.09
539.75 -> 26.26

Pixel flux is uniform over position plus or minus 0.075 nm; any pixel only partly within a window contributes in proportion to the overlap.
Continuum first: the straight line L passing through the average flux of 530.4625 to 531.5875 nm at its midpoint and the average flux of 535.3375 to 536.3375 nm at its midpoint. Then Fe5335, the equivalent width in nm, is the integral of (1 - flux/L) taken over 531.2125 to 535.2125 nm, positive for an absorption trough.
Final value 0.28 nm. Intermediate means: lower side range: 36.4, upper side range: 38.4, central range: 34.7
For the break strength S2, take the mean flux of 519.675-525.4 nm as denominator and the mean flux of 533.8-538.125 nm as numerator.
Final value 1.1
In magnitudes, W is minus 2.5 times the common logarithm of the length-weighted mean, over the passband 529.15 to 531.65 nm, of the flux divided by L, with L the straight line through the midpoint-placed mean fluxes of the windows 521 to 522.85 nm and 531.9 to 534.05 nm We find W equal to -0.051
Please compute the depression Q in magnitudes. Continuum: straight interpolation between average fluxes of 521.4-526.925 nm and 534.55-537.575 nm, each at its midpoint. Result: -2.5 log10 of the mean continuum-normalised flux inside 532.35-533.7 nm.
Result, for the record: 0.05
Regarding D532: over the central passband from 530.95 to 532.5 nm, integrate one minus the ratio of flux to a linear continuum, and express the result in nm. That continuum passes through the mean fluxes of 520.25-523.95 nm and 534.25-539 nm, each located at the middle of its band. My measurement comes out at -0.07 nm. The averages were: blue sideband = 31.2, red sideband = 36.1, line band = 35.9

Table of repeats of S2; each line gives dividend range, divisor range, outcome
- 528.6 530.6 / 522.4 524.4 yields 1.07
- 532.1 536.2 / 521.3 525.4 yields 1.04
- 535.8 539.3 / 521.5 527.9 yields 1.09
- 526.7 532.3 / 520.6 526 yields 1.03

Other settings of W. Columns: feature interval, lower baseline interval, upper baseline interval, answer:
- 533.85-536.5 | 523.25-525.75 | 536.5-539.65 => -0.05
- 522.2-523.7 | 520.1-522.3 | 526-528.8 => -0.04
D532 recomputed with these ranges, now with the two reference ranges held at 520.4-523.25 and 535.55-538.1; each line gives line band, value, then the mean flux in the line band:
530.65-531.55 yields -0.063 nm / 36.4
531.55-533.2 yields 0.019 nm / 34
